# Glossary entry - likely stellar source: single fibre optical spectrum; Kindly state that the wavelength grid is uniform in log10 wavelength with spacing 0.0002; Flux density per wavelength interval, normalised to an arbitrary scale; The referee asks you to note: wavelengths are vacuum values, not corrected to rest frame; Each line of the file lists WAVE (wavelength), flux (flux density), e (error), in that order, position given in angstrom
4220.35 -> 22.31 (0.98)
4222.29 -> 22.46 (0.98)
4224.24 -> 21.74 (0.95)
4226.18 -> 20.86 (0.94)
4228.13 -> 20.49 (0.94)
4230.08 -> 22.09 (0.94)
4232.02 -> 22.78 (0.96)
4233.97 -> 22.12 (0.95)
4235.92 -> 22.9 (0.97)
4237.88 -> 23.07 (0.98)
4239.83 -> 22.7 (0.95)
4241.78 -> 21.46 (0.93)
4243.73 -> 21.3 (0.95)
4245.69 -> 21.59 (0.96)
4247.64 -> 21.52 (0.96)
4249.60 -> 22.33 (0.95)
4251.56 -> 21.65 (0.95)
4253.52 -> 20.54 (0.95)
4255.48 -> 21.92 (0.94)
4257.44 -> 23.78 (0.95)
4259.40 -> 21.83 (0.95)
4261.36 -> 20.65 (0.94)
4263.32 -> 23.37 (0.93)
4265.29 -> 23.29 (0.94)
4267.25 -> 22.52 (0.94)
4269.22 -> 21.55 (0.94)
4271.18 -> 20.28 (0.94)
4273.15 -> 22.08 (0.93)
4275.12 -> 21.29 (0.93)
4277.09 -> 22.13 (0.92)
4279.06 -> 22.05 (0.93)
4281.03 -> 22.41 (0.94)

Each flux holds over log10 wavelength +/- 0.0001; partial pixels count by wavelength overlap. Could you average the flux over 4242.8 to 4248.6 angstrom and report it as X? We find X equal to 21.5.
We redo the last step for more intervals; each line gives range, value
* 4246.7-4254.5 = 21.5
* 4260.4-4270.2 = 22.3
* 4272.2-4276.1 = 21.7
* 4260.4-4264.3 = 22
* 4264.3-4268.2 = 22.9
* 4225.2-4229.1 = 20.7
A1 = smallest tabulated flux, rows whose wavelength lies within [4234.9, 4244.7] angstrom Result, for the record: 21.3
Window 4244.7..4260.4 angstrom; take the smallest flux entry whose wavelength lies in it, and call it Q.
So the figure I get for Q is 20.54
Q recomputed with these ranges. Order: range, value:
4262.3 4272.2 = 20.28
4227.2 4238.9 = 20.49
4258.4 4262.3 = 20.65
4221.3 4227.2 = 20.86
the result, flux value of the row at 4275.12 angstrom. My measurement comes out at 21.29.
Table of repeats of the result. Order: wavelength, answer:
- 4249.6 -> 22.33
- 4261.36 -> 20.65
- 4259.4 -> 21.83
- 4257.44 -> 23.78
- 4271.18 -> 20.28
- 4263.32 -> 23.37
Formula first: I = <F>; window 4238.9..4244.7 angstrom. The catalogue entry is 21.8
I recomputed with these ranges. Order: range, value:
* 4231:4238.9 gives 22.7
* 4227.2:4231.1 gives 21.4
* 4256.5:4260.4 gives 22.8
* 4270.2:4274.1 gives 21.2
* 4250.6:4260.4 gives 21.9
